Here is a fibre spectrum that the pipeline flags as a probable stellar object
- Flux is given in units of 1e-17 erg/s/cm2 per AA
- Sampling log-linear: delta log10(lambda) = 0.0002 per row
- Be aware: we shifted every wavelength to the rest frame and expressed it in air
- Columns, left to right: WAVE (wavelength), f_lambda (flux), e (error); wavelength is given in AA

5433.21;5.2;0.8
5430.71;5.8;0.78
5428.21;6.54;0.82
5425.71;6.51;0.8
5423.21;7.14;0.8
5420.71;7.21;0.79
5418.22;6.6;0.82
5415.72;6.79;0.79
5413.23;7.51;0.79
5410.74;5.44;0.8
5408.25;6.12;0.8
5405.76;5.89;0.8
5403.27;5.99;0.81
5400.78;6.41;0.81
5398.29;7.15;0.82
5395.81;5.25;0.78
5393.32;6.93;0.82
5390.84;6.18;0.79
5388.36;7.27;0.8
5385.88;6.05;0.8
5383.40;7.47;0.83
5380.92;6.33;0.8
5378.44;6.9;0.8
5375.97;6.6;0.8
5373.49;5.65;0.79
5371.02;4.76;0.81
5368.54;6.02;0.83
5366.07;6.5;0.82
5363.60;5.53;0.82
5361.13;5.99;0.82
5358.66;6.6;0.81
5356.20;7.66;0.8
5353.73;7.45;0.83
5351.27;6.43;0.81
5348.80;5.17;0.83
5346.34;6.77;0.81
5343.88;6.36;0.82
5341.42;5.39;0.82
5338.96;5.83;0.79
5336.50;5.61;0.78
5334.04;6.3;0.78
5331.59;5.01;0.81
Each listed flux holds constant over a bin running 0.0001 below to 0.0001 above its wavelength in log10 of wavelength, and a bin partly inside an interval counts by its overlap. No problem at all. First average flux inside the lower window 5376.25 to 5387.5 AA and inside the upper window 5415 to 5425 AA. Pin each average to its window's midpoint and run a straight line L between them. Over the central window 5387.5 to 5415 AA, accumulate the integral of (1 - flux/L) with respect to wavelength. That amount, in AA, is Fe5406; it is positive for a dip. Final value 1.8 AA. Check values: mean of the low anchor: 6.7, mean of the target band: 6.37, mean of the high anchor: 6.92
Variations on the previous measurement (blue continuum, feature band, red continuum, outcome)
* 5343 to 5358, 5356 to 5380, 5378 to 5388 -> 1.9 AA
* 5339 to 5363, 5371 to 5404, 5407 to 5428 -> 0.6 AA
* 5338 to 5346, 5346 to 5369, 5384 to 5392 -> -0.9 AA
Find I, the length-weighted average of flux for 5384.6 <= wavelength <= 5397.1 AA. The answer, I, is 6.35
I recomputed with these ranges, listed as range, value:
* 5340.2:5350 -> 5.93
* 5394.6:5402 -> 6.28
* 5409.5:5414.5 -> 6.49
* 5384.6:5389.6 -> 6.67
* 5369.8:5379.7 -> 5.98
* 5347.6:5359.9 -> 6.67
